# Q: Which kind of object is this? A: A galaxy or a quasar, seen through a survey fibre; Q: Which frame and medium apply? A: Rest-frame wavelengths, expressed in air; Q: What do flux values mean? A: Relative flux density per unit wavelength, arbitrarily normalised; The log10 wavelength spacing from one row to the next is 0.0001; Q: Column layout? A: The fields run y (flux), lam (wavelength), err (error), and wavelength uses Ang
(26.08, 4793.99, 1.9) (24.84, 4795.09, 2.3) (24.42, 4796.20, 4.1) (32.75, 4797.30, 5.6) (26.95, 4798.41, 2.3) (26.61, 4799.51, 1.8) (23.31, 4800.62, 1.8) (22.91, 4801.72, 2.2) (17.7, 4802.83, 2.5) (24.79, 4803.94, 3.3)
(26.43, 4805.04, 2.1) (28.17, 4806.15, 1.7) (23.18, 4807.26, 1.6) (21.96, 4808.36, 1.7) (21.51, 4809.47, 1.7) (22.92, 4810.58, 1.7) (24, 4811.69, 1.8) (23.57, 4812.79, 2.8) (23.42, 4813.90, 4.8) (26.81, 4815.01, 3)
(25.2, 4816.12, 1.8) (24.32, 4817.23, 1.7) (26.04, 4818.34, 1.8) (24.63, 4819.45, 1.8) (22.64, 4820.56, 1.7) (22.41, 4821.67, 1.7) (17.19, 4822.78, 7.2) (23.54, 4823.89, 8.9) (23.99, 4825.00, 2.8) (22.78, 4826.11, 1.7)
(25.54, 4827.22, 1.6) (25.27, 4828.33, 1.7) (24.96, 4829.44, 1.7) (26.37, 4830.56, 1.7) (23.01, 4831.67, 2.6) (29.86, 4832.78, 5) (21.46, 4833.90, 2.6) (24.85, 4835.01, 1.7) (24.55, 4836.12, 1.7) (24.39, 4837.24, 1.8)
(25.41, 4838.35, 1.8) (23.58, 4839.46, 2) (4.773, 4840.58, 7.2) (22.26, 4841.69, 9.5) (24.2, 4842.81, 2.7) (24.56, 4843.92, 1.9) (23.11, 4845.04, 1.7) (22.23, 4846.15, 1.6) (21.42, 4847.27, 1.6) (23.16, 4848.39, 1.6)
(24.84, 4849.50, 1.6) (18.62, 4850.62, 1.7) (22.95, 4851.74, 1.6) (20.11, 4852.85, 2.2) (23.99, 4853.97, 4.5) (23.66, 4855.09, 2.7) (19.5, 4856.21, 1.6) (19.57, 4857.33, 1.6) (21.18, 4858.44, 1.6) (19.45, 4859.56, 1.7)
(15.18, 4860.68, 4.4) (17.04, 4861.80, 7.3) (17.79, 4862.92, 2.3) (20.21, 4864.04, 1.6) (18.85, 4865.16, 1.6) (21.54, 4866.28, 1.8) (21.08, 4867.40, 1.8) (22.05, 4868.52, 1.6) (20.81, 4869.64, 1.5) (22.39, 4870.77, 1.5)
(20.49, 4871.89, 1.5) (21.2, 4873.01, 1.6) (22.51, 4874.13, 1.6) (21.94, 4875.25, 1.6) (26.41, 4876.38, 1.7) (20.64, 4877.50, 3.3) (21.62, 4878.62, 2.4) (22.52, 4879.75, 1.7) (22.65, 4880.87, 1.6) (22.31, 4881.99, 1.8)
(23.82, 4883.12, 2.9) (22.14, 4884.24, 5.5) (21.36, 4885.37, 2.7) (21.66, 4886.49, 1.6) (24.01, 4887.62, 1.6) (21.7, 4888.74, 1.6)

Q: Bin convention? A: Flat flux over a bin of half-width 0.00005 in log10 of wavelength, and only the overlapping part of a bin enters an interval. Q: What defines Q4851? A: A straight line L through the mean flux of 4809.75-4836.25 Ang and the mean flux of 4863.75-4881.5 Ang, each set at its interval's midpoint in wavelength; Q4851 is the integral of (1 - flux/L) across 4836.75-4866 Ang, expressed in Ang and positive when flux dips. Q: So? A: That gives 2.45 Ang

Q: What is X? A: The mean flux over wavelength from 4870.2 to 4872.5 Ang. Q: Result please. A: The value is 21.4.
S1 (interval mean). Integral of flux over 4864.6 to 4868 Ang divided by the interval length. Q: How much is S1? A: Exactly 20.5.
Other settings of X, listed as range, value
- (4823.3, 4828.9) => 24.2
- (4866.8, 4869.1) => 21.6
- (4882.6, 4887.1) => 22.2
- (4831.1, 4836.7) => 24.7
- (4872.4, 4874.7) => 21.9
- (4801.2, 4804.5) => 21.8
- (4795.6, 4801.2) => 26.8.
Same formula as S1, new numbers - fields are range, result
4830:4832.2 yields 24.7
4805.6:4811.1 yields 23.5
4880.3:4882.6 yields 22.5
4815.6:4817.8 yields 24.7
